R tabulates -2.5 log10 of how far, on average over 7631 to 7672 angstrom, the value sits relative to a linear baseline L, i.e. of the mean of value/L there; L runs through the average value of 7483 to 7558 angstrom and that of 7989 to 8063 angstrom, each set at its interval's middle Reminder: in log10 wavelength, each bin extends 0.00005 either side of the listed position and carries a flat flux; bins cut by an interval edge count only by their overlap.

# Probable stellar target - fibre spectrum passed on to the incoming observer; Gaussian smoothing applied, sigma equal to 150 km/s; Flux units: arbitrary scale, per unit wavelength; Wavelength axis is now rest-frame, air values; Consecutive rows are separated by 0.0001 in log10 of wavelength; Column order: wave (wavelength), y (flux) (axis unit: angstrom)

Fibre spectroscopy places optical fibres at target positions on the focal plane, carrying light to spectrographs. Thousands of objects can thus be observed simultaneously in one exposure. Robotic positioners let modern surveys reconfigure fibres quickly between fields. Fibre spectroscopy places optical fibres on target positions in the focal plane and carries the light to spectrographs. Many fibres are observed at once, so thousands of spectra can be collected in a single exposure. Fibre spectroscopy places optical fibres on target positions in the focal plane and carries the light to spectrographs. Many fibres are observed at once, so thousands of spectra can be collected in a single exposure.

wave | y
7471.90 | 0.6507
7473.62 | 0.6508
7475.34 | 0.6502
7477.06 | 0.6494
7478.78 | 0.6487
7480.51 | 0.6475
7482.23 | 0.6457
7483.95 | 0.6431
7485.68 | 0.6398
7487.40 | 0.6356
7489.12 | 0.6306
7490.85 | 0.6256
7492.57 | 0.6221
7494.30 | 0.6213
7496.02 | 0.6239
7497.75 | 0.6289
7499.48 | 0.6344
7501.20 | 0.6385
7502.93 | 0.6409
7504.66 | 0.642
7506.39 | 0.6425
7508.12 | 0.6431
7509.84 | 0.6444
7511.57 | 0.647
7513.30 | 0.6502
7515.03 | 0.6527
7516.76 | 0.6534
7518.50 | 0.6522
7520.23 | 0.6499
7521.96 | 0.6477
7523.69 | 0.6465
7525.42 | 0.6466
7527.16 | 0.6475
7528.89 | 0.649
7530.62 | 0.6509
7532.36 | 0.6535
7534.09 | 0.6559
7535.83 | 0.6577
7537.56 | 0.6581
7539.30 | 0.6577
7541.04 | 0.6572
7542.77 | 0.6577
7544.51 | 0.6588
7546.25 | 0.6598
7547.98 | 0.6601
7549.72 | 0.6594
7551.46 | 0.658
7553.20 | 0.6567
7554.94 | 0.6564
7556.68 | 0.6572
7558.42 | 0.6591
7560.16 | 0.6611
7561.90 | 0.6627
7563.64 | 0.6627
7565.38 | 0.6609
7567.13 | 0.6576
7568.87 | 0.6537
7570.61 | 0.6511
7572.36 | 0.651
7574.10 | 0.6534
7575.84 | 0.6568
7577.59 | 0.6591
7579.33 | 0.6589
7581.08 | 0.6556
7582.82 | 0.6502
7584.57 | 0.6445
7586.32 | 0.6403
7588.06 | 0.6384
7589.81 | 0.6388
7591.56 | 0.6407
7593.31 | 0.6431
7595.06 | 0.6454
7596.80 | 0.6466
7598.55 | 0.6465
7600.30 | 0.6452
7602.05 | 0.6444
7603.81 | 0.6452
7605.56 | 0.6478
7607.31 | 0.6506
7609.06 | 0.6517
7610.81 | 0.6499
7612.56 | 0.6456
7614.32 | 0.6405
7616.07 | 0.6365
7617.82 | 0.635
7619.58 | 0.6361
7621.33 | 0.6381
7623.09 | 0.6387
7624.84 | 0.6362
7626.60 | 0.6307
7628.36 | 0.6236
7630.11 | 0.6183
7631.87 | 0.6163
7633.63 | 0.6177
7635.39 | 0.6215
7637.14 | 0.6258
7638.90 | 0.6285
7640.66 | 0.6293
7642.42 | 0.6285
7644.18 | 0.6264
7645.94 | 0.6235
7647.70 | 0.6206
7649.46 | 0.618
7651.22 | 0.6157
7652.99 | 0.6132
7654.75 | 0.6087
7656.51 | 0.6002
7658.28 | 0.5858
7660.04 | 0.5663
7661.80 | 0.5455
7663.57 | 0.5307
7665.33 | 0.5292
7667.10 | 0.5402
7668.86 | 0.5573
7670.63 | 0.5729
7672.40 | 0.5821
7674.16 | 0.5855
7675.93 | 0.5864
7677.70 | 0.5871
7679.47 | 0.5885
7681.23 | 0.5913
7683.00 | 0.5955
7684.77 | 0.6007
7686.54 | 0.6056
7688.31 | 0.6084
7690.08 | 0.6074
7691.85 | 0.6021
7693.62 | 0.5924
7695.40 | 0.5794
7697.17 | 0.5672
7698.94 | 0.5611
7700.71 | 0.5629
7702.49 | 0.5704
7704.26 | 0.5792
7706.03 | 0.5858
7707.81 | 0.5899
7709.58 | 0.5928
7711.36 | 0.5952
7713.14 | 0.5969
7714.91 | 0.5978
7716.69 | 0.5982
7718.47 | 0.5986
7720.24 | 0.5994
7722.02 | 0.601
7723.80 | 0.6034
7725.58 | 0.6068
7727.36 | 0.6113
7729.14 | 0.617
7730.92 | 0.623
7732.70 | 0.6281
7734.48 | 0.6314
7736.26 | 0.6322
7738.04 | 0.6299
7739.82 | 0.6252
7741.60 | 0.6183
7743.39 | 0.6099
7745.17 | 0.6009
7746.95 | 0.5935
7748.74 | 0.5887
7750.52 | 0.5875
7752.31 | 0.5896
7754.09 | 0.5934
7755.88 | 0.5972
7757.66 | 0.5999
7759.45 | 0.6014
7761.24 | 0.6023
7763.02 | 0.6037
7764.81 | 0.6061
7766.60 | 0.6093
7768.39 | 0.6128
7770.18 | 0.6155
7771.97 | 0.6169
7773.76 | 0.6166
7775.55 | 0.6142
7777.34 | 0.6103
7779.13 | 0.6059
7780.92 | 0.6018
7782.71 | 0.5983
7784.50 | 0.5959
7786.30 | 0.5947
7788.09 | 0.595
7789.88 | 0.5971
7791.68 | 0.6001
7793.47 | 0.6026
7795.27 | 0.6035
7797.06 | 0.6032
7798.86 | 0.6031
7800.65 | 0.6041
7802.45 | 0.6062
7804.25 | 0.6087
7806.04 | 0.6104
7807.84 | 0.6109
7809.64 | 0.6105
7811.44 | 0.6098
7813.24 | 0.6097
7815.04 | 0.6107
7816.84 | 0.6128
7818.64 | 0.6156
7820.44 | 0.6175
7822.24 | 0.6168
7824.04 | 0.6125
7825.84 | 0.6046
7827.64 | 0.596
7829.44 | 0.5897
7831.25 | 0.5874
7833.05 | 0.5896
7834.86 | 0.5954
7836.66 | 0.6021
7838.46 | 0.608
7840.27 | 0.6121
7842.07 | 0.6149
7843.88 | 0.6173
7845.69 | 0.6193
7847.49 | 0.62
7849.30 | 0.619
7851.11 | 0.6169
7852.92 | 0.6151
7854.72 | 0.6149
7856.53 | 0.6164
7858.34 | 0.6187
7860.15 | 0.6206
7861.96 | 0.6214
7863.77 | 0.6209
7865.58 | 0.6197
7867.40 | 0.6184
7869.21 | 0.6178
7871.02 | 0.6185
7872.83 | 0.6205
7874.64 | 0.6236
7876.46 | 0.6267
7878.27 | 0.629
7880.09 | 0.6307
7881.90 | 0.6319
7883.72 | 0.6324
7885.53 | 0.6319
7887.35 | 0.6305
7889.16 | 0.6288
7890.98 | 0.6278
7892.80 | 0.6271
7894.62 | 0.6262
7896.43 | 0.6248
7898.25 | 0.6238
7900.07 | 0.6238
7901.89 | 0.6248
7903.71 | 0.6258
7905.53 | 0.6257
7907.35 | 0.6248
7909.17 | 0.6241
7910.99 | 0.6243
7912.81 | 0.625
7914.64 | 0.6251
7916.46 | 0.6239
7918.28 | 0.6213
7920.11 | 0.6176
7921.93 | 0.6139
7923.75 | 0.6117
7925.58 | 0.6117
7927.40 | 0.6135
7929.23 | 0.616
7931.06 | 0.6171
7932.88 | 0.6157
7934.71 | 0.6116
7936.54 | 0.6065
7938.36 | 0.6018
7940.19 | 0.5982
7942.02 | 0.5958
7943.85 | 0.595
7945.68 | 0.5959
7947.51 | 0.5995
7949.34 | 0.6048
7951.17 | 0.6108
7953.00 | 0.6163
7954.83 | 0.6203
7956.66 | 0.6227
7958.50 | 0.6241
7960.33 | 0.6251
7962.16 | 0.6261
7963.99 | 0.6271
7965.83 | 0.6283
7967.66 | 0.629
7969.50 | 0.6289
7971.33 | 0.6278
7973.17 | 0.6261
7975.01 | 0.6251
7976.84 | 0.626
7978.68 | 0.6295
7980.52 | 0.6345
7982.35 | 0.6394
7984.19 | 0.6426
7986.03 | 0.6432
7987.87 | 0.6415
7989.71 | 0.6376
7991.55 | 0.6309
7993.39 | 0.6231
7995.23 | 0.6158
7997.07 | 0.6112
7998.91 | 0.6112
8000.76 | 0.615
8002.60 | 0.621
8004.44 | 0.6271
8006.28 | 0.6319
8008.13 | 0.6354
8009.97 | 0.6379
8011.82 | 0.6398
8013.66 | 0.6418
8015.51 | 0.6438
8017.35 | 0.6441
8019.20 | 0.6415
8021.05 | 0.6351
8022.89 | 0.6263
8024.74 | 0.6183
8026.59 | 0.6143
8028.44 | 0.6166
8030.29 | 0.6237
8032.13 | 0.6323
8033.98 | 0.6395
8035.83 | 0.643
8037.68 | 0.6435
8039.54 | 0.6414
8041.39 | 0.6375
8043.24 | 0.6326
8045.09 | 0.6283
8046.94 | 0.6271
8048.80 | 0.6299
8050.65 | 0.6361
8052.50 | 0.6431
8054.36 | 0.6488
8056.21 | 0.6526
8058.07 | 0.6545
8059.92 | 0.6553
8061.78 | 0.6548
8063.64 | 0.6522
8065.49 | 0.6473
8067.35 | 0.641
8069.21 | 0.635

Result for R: 0.08 mag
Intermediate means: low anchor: 0.647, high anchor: 0.634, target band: 0.596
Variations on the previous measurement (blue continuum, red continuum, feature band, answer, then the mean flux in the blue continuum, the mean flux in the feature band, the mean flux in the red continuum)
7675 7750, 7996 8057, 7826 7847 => 0.02 mag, 0.599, 0.603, 0.632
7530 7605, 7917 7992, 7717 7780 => 0.05 mag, 0.653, 0.609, 0.62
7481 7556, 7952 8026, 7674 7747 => 0.07 mag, 0.647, 0.599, 0.629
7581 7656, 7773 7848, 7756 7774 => 0.01 mag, 0.634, 0.608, 0.606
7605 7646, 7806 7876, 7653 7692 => 0.09 mag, 0.633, 0.581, 0.612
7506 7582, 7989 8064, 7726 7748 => 0.05 mag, 0.654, 0.618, 0.634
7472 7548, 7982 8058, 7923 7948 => 0.05 mag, 0.646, 0.606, 0.633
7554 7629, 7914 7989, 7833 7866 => 0.02 mag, 0.648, 0.614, 0.619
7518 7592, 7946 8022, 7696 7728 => 0.10 mag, 0.654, 0.59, 0.628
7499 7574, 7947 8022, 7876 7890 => 0.01 mag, 0.653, 0.631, 0.628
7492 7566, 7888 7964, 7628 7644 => 0.03 mag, 0.65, 0.624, 0.617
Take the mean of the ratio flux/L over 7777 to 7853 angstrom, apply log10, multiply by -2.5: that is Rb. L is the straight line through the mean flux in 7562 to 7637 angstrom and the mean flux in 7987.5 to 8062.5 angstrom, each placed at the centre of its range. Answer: 0.06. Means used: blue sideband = 0.643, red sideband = 0.634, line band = 0.606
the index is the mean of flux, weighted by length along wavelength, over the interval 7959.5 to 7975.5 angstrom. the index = 0.627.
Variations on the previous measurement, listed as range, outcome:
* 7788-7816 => 0.606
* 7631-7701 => 0.593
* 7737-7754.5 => 0.604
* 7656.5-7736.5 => 0.588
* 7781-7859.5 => 0.607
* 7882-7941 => 0.621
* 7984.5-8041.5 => 0.631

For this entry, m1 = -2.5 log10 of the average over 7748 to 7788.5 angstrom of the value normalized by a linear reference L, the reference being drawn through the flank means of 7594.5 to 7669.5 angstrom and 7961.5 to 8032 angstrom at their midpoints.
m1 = 0.04 mag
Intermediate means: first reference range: 0.619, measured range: 0.603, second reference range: 0.63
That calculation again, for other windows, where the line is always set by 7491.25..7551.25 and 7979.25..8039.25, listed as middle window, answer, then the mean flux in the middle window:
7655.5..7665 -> 0.141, 0.564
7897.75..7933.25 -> 0.024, 0.621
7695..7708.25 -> 0.121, 0.574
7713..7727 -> 0.070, 0.601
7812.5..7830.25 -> 0.050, 0.609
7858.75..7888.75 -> 0.019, 0.625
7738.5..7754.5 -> 0.067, 0.602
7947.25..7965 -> 0.026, 0.618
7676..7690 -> 0.079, 0.597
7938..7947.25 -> 0.065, 0.597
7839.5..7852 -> 0.034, 0.617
